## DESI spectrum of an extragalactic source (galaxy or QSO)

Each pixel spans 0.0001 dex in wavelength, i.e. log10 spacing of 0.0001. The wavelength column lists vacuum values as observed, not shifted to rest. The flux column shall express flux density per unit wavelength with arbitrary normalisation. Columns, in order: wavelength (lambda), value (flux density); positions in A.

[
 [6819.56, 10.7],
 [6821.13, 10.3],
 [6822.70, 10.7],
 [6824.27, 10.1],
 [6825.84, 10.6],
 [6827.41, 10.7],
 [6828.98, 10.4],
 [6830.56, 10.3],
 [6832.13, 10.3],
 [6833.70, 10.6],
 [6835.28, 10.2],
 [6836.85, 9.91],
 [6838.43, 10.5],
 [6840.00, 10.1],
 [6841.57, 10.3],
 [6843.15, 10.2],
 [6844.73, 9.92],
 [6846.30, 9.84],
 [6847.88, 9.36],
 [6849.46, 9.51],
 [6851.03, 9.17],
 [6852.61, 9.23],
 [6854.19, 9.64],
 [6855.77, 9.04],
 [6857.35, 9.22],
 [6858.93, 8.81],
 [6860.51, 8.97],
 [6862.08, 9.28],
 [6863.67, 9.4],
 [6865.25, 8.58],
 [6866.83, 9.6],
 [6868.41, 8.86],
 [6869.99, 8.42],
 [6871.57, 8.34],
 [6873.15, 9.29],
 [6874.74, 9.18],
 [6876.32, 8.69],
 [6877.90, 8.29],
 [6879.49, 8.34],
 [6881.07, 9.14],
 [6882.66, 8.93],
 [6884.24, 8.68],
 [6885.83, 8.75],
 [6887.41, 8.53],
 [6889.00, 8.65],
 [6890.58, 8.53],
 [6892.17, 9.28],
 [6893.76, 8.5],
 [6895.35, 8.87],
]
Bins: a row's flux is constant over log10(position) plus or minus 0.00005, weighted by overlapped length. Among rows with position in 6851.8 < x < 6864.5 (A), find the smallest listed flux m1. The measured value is 8.81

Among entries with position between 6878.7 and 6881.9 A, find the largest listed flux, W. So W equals 9.14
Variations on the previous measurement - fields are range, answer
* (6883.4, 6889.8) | 8.75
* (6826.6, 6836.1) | 10.7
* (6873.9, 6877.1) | 9.18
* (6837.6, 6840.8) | 10.5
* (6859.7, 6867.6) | 9.6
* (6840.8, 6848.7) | 10.3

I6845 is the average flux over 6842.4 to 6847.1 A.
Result 9.98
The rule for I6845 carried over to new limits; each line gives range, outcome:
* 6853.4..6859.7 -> 9.17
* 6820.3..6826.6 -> 10.4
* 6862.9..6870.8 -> 8.98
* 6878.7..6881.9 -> 8.74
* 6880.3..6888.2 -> 8.81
